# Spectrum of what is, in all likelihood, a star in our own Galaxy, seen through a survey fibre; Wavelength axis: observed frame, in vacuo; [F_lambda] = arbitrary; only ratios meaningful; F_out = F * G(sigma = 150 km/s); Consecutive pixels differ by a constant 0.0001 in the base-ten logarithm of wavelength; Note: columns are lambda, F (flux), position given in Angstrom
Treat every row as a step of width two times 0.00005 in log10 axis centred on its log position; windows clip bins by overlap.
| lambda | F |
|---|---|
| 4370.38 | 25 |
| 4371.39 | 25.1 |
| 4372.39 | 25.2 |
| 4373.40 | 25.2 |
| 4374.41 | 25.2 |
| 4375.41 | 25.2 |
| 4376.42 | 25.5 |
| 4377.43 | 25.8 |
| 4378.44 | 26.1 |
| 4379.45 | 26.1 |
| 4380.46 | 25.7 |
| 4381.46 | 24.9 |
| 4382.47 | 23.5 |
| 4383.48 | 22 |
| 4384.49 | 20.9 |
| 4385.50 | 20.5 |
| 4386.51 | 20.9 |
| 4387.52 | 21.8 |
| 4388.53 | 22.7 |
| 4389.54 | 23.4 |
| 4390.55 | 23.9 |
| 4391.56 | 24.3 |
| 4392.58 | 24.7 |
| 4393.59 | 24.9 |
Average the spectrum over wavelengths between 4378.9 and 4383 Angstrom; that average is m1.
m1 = 25.1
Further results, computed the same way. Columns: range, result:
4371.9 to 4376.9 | 25.3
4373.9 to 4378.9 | 25.5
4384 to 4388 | 21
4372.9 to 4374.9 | 25.2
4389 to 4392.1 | 23.8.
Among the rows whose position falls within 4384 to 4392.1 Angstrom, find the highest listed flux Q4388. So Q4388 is 24.3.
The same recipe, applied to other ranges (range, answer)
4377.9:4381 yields 26.1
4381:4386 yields 24.9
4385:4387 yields 20.9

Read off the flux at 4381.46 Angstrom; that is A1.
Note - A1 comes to 24.9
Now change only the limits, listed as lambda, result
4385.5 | 20.5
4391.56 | 24.3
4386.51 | 20.9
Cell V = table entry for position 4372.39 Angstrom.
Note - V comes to 25.2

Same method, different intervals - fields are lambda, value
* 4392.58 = 24.7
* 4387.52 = 21.8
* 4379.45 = 26.1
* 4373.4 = 25.2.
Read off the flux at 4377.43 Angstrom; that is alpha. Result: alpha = 25.8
